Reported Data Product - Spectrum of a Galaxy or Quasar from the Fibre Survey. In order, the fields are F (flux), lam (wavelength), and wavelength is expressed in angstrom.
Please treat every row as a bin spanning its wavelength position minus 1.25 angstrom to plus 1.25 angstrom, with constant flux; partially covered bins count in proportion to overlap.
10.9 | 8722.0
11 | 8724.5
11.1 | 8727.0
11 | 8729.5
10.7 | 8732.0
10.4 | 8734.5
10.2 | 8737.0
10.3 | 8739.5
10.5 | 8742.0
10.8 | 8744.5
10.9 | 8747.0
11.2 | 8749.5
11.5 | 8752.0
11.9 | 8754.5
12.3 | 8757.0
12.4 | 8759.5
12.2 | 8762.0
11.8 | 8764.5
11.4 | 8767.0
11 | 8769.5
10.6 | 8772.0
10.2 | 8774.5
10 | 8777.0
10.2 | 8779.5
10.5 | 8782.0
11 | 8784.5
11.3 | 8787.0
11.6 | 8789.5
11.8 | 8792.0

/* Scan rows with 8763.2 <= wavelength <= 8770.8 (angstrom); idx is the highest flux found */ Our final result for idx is 11.8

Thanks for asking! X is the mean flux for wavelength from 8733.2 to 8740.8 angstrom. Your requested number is 10.3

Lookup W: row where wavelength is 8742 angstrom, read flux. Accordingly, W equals 10.5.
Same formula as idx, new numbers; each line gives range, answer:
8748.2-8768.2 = 12.4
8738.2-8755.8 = 11.9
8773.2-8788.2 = 11.3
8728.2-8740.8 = 11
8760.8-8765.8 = 12.2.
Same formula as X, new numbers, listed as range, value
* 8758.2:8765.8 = 12.1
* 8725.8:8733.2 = 10.9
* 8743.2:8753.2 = 11.1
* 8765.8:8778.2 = 10.6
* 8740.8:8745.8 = 10.7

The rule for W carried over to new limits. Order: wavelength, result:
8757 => 12.3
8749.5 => 11.2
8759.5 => 12.4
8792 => 11.8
